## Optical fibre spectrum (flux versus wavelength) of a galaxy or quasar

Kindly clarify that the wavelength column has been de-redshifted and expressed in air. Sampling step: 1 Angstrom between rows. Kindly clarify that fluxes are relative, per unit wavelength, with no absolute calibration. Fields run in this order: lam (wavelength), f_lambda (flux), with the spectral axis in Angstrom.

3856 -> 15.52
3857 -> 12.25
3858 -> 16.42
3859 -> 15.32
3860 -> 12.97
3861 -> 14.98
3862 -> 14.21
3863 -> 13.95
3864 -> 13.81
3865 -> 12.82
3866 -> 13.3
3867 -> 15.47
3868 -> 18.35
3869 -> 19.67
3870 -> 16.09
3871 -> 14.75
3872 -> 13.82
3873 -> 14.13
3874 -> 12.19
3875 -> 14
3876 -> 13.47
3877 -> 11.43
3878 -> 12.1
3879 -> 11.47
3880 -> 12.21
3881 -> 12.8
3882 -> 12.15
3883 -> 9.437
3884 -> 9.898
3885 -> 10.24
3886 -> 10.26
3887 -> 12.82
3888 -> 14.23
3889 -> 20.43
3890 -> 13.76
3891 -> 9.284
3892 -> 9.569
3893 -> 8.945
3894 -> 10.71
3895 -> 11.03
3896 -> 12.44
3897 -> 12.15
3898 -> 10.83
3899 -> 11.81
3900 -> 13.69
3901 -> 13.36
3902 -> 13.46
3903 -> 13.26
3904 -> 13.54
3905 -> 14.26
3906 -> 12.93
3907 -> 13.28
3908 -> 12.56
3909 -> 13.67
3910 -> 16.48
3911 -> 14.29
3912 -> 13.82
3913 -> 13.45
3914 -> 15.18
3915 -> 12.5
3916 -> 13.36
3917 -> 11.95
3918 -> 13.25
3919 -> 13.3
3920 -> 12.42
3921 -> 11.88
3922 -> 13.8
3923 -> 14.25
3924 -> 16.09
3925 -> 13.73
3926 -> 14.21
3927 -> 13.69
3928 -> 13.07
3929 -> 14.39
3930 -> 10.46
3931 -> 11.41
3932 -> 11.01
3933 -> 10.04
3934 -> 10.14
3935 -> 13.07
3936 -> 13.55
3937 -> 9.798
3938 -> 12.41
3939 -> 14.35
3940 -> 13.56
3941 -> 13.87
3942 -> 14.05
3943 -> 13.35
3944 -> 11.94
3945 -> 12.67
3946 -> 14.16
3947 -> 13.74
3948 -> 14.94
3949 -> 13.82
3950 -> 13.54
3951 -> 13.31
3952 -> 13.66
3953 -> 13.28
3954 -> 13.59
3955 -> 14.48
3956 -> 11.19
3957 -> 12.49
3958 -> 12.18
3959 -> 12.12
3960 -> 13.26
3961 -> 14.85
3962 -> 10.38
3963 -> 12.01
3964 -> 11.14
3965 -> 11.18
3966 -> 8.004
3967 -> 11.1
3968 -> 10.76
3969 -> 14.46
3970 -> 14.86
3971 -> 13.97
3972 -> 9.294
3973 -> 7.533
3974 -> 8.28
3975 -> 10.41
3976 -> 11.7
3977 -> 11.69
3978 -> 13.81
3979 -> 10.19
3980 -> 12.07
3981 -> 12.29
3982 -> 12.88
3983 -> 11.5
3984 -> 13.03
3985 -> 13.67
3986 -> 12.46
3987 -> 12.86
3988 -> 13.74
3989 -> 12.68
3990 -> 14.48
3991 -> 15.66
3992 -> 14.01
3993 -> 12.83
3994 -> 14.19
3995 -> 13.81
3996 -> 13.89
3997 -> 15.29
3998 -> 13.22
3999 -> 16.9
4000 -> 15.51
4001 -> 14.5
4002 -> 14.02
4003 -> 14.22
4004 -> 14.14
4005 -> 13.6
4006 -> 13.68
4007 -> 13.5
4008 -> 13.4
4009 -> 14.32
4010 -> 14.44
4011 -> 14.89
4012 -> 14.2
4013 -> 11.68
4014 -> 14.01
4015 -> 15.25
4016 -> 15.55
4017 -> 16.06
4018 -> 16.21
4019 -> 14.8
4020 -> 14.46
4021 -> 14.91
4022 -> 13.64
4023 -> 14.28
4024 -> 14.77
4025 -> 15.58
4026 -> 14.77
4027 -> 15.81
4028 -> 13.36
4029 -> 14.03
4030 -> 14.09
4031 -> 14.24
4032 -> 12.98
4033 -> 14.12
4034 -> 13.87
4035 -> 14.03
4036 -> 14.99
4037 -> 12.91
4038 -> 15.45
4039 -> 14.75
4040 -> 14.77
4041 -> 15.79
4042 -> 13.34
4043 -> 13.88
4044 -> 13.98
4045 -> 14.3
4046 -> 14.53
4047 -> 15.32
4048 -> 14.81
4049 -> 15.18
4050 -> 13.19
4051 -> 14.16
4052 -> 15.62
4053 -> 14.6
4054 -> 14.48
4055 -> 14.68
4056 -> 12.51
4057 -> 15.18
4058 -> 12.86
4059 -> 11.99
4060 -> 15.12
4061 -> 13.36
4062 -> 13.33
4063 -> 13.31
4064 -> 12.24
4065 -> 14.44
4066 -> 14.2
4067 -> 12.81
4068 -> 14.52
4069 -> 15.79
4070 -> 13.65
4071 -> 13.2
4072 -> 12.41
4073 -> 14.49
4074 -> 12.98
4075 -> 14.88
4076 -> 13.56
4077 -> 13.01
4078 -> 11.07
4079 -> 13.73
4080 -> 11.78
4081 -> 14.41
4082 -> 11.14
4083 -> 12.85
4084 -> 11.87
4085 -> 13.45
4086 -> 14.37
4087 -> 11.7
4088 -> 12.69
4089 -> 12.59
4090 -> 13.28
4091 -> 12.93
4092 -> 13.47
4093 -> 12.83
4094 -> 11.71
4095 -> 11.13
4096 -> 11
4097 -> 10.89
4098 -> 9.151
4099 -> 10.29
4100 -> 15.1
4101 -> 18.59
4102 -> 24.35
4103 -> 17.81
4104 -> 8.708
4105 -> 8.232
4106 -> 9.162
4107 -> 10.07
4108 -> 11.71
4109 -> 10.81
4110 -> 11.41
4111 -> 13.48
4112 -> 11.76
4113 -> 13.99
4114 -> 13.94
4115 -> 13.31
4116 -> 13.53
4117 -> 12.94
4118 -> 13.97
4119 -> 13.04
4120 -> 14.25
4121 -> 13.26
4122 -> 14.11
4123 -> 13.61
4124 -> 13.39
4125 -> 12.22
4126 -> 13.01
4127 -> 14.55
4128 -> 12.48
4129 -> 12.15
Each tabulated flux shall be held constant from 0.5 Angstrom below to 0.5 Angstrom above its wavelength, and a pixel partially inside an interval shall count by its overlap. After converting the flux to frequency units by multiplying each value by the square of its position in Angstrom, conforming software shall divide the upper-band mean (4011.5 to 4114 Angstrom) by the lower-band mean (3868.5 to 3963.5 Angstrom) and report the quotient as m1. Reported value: 1.13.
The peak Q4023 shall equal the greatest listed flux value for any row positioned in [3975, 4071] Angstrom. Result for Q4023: 16.9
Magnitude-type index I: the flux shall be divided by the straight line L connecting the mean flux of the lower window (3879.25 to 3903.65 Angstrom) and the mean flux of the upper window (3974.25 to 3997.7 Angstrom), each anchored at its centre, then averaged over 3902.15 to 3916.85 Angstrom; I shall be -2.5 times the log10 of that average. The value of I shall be -0.13 mag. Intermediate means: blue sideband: 12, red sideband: 13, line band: 13.7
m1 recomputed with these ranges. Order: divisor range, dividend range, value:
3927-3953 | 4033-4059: 1.18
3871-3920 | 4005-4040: 1.21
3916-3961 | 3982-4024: 1.12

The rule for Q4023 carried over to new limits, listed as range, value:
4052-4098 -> 15.79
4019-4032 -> 15.81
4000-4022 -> 16.21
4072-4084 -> 14.88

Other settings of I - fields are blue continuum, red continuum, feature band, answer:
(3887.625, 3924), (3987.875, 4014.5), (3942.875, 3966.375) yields 0.07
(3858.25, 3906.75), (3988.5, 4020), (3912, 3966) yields 0.06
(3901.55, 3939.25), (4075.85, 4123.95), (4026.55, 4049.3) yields -0.11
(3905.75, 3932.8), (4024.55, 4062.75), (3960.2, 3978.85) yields 0.20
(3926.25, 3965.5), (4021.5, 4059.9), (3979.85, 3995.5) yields 0.01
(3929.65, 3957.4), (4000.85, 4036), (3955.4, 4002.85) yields 0.08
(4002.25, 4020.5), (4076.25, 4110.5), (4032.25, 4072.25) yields -0.05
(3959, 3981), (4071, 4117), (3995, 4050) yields -0.20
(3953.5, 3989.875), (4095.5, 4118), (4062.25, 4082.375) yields -0.07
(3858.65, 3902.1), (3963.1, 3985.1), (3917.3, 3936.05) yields -0.05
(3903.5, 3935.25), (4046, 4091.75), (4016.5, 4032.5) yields -0.09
